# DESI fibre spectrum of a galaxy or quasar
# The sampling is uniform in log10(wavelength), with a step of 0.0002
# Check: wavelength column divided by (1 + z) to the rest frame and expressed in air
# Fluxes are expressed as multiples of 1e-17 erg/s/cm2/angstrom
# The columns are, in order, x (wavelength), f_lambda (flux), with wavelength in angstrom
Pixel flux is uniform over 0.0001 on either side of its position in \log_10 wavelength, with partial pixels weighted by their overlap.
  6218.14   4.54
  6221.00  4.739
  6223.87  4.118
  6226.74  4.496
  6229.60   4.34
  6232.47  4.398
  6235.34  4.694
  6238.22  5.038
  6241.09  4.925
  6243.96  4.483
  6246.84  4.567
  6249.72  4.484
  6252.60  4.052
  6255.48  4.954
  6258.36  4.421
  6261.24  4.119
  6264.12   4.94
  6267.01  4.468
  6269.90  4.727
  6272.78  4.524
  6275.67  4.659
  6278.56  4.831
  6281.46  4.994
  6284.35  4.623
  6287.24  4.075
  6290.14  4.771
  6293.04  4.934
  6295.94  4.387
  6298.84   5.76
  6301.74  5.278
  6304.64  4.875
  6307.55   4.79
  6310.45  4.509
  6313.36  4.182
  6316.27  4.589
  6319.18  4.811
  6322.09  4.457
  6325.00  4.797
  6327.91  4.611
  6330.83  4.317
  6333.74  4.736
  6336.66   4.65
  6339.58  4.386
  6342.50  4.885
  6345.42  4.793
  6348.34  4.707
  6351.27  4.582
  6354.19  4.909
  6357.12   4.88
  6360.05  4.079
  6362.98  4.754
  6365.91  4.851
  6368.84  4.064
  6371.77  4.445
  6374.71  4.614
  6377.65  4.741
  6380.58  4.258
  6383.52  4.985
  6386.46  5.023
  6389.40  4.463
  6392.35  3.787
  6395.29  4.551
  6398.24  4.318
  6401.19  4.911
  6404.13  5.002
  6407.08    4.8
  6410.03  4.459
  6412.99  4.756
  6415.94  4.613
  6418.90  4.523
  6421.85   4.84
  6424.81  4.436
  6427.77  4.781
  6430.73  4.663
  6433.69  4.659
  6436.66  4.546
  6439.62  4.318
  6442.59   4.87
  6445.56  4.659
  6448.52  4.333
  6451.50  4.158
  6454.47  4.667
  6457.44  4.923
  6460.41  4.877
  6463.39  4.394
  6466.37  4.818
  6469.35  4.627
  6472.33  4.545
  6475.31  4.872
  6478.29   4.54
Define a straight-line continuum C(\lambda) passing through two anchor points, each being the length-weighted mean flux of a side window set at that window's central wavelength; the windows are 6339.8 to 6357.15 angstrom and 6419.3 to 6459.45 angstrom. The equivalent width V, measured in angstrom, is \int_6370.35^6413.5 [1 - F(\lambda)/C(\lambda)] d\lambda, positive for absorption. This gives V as 0.7 angstrom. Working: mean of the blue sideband 4.76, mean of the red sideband 4.61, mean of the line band 4.6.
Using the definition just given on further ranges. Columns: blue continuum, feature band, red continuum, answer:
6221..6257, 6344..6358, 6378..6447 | -0.5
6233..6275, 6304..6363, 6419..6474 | -0.3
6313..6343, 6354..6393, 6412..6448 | 0.4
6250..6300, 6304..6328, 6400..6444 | 0.2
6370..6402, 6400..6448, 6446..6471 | -1.0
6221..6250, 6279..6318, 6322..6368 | -1.2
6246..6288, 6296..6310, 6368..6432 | -1.4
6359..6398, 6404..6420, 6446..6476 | -0.4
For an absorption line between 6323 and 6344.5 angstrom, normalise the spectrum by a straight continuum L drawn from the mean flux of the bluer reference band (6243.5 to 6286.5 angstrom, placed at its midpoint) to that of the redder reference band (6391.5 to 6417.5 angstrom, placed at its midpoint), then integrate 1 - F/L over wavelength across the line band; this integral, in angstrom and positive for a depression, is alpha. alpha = -0.2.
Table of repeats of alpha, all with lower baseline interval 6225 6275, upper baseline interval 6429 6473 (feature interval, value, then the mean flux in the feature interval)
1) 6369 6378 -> 0.17 angstrom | 4.5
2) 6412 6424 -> -0.18 angstrom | 4.67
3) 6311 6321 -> 0.12 angstrom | 4.52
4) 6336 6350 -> -0.31 angstrom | 4.68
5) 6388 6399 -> 0.76 angstrom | 4.27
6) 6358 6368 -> 0.09 angstrom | 4.55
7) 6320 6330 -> -0.07 angstrom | 4.62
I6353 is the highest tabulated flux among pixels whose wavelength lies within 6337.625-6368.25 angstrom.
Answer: 4.909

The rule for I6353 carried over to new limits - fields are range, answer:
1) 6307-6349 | 4.885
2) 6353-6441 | 5.023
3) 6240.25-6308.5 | 5.76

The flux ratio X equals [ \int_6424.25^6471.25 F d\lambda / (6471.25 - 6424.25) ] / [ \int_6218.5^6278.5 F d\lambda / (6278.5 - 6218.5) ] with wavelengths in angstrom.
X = 1.01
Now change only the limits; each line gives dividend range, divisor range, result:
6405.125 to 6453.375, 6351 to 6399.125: 1.01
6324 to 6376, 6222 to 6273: 1.02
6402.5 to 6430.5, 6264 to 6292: 1.01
